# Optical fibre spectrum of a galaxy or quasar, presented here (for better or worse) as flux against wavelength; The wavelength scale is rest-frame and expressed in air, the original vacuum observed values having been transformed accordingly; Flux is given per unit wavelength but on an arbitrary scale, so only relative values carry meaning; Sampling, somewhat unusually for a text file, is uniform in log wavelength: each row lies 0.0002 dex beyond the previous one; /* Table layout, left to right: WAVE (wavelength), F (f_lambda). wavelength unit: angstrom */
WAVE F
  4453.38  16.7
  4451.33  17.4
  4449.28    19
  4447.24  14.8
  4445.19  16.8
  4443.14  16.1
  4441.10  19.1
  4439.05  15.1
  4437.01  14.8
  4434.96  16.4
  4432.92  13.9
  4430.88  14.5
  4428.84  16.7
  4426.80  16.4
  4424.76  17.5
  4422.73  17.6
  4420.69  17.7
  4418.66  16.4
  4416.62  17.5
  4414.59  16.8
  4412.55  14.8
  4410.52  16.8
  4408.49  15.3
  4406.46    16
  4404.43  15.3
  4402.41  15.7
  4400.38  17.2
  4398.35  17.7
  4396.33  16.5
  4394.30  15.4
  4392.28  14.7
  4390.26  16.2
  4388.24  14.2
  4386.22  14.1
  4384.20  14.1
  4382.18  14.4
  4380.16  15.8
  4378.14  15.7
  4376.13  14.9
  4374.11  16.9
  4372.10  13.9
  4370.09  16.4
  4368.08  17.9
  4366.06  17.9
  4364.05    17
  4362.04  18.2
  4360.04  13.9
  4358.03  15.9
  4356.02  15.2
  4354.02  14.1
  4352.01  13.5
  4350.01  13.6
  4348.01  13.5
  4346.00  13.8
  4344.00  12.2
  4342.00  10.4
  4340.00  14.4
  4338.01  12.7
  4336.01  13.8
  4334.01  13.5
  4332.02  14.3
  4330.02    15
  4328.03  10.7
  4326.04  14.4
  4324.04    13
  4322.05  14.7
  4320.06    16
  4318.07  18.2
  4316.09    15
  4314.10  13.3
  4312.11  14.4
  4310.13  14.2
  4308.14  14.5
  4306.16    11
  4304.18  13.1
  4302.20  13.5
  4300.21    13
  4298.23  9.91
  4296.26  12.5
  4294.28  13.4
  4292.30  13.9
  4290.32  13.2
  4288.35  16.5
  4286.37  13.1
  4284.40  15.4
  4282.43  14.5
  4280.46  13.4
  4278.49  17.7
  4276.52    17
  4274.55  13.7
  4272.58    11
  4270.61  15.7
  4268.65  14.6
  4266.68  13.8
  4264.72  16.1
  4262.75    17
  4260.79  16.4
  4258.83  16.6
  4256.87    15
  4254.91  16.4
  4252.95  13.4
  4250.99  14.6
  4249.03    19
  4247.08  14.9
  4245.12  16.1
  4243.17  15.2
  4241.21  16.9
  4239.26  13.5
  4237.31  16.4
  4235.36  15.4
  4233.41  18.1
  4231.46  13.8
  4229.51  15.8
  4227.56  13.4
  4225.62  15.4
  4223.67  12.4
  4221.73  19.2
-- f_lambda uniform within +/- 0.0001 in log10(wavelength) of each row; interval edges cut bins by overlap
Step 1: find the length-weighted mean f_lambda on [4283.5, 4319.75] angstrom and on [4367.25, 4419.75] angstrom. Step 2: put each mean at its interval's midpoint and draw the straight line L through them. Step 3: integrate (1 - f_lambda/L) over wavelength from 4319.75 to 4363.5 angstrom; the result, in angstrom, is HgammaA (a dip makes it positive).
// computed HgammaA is 2.2 angstrom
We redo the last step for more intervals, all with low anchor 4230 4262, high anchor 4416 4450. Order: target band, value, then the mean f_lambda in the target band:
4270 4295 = 2.2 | 14.5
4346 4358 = 1.5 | 14.1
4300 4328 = 3.4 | 14.1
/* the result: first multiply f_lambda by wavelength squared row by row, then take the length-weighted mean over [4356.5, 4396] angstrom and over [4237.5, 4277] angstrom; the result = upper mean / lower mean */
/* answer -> 1.1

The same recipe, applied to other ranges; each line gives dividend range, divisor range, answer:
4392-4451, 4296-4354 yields 1.26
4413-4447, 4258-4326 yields 1.21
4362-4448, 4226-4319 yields 1.16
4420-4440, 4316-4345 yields 1.21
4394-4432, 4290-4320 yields 1.27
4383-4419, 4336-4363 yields 1.16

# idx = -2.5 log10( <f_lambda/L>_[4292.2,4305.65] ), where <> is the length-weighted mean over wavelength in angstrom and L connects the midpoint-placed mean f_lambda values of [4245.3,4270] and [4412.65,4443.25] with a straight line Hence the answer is 0.25 mag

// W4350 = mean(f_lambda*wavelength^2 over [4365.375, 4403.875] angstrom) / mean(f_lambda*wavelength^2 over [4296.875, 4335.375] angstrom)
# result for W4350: 1.2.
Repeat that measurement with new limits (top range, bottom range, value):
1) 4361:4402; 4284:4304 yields 1.24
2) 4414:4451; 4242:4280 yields 1.16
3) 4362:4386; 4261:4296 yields 1.13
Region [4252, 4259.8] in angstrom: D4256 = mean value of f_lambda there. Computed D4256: 15.4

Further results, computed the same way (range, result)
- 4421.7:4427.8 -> 17.2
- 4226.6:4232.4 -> 14.3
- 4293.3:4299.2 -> 12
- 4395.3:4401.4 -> 17.1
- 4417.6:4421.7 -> 17.1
